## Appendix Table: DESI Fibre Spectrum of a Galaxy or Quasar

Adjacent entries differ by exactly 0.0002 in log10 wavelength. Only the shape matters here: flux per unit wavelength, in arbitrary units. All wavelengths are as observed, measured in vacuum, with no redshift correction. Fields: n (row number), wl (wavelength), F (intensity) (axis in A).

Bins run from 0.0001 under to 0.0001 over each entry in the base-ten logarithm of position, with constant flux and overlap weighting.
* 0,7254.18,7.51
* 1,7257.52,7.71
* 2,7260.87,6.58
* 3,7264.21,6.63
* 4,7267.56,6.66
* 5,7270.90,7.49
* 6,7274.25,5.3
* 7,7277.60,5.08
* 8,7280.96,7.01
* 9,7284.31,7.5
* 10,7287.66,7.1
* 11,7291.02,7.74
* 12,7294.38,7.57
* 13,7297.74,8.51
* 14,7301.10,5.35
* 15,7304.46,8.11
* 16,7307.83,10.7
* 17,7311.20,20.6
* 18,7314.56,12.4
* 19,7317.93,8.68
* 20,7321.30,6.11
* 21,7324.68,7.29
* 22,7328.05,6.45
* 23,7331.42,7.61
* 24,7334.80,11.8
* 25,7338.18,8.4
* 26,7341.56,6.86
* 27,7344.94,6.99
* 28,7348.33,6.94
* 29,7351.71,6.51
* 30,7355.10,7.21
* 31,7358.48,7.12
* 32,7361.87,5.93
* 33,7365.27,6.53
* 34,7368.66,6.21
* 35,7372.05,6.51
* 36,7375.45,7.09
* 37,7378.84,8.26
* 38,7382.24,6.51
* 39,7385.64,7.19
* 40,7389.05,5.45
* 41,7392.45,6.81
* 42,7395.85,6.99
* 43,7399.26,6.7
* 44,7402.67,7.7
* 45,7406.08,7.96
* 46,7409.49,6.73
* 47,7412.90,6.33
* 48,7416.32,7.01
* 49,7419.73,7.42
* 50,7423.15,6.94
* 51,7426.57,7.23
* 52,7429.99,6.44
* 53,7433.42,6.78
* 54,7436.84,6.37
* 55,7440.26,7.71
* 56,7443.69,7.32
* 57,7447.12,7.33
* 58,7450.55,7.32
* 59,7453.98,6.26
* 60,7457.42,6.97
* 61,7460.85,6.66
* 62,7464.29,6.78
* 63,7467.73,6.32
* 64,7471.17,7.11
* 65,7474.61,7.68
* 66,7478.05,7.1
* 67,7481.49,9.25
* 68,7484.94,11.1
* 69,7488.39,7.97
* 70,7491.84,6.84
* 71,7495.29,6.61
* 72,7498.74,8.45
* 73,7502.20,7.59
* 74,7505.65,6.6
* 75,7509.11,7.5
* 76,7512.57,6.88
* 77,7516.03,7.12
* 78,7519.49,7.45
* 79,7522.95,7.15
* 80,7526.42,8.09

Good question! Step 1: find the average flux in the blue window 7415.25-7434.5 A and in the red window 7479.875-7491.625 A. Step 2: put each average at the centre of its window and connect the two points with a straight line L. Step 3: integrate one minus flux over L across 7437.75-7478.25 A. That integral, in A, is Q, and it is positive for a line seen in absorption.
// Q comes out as 5.4 A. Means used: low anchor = 6.97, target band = 7.03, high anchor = 9.1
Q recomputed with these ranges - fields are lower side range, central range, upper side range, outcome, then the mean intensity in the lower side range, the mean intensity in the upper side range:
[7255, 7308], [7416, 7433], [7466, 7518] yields 1.03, 7.1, 7.61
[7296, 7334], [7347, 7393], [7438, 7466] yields 9.11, 9.31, 7.03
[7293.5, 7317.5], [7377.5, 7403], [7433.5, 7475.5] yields 4.76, 10.5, 6.96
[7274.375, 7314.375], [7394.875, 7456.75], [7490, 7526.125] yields 6.12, 8.67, 7.26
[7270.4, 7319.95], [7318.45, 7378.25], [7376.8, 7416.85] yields 4.33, 8.62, 6.97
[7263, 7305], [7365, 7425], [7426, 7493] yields 2.15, 6.9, 7.33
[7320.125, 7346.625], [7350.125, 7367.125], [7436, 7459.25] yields 2.06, 7.72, 7.06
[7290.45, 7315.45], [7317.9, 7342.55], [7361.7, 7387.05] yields 2.71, 10.2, 6.83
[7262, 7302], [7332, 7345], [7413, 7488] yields -3.03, 6.86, 7.28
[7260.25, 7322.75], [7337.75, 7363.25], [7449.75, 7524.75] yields 3.28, 8.2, 7.4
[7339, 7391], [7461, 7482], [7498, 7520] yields -0.10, 6.78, 7.32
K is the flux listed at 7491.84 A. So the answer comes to 6.84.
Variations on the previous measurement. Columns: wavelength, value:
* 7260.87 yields 6.58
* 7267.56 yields 6.66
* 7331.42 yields 7.61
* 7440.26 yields 7.71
